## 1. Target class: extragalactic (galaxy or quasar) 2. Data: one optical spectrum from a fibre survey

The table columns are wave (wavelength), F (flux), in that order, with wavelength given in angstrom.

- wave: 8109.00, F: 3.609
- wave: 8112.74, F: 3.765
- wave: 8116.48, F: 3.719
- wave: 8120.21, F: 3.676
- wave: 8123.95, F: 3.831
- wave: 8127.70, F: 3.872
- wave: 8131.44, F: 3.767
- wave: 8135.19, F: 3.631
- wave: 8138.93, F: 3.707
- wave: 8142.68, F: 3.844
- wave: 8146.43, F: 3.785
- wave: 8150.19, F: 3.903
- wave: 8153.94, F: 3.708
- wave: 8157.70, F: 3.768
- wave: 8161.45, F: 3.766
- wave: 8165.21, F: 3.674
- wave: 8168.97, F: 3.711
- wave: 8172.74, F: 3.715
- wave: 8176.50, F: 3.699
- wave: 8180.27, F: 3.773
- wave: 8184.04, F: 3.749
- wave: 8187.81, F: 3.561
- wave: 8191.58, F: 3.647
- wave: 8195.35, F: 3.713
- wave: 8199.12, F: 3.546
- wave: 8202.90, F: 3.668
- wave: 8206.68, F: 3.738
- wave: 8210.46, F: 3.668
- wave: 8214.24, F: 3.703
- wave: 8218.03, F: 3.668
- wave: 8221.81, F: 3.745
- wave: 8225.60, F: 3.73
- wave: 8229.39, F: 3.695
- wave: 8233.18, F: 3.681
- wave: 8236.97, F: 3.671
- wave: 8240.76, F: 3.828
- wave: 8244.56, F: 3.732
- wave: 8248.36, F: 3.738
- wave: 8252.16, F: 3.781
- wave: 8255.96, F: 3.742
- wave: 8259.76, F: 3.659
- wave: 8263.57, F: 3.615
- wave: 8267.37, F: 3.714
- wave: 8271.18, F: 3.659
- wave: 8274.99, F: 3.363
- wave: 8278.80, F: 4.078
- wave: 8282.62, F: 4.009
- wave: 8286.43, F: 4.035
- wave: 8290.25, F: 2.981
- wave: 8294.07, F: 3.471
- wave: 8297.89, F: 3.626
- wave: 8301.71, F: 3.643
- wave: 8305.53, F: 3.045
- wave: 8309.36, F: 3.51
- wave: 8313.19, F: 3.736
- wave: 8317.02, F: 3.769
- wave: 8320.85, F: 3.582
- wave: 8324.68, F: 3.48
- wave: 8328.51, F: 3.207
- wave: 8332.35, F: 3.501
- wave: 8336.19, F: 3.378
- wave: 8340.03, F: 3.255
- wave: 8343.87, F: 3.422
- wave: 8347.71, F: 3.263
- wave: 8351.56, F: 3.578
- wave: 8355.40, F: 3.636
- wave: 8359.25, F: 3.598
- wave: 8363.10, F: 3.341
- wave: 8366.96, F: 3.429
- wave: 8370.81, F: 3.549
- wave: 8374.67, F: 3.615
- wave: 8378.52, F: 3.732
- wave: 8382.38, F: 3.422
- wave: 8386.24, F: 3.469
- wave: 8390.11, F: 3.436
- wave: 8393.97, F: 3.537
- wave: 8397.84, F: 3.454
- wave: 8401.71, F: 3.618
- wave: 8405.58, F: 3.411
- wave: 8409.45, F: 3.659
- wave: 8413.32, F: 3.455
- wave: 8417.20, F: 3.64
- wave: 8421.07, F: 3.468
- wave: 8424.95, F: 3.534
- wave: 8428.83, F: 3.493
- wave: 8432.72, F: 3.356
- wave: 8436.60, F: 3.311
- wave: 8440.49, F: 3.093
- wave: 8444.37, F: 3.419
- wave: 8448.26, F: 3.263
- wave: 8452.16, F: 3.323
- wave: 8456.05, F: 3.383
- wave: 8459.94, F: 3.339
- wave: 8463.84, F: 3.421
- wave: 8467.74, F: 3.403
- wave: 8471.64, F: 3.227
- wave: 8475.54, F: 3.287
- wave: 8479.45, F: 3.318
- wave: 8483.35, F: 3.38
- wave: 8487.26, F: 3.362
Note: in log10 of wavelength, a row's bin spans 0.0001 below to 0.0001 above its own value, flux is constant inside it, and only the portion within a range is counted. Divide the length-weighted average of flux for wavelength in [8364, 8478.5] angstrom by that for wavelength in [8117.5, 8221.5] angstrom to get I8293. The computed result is 0.92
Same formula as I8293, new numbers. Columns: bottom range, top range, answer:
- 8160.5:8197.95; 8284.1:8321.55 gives 0.96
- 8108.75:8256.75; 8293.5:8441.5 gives 0.94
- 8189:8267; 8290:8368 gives 0.94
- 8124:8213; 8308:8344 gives 0.94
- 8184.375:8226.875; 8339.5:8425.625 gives 0.95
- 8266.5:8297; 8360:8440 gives 0.95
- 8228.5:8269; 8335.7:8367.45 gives 0.92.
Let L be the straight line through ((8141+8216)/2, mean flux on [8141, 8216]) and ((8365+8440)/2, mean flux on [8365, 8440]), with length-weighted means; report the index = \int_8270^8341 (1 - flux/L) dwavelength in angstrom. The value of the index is 0.9 angstrom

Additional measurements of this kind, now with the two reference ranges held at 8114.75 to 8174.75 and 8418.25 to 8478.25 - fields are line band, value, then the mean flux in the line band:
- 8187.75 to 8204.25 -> 0.2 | 3.63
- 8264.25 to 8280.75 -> -0.5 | 3.7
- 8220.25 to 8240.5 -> -0.4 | 3.71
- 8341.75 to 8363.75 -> 0.0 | 3.48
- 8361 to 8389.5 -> -0.4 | 3.5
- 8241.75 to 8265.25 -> -0.7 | 3.72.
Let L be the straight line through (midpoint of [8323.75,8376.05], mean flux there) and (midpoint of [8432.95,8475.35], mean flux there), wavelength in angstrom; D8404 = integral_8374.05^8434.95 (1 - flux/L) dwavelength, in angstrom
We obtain -2.5 angstrom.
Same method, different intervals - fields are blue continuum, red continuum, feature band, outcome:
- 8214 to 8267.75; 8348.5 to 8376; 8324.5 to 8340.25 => 0.91 angstrom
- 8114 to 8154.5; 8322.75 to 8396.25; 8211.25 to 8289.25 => -2.59 angstrom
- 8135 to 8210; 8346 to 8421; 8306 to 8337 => 0.63 angstrom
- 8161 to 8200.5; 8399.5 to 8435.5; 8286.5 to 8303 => 0.51 angstrom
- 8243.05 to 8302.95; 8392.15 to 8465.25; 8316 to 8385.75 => 1.39 angstrom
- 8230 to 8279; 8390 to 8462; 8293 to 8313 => 0.78 angstrom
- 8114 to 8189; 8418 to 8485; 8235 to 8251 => -0.52 angstrom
